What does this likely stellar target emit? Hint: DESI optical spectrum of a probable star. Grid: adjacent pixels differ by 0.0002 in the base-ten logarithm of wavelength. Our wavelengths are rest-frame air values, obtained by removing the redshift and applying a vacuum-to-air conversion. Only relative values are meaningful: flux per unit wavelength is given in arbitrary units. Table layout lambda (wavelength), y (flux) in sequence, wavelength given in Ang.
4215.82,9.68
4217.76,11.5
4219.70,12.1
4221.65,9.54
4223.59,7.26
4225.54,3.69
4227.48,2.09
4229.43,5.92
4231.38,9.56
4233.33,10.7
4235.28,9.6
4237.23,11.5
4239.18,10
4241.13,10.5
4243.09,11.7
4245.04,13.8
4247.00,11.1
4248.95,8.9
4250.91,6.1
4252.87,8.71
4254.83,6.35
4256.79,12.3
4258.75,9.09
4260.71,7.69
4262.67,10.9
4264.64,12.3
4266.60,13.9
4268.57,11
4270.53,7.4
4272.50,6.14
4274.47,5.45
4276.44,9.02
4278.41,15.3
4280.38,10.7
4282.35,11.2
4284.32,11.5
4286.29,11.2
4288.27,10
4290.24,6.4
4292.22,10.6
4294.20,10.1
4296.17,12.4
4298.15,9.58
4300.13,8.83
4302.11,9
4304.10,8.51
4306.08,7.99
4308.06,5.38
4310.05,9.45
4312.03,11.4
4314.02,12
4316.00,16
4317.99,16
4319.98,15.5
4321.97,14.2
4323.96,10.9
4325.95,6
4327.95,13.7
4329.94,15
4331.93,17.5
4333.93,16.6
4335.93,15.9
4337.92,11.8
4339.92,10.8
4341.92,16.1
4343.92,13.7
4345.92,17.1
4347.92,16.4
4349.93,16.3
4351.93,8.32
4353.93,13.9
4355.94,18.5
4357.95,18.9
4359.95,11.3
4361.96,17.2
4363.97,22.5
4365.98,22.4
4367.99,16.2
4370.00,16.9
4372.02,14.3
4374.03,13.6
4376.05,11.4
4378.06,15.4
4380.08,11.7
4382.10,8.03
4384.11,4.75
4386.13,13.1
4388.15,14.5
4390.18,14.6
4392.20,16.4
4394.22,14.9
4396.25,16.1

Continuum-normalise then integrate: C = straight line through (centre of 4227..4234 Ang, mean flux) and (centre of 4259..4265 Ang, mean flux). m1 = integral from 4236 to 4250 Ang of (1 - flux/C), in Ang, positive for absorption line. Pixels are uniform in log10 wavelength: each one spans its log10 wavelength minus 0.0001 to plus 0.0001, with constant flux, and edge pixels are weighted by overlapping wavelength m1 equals -4.6 Ang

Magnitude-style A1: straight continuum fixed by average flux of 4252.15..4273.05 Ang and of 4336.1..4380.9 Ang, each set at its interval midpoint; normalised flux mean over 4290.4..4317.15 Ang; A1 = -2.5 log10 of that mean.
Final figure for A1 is 0.205 mag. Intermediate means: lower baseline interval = 9.7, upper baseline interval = 15.2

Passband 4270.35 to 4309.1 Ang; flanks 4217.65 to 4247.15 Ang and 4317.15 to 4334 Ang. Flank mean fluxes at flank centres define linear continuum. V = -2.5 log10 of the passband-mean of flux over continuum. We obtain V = 0.27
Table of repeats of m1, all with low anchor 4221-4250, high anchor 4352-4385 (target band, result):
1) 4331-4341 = -0.9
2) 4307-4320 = 0.4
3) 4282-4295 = 1.4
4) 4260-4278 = 1.6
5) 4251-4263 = 1.3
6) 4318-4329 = 0.3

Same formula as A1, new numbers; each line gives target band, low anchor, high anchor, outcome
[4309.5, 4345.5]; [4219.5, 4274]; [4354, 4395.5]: -0.07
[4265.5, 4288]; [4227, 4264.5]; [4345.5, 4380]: 0.09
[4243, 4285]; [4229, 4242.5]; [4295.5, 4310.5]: -0.06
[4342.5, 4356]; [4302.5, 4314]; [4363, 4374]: 0.03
